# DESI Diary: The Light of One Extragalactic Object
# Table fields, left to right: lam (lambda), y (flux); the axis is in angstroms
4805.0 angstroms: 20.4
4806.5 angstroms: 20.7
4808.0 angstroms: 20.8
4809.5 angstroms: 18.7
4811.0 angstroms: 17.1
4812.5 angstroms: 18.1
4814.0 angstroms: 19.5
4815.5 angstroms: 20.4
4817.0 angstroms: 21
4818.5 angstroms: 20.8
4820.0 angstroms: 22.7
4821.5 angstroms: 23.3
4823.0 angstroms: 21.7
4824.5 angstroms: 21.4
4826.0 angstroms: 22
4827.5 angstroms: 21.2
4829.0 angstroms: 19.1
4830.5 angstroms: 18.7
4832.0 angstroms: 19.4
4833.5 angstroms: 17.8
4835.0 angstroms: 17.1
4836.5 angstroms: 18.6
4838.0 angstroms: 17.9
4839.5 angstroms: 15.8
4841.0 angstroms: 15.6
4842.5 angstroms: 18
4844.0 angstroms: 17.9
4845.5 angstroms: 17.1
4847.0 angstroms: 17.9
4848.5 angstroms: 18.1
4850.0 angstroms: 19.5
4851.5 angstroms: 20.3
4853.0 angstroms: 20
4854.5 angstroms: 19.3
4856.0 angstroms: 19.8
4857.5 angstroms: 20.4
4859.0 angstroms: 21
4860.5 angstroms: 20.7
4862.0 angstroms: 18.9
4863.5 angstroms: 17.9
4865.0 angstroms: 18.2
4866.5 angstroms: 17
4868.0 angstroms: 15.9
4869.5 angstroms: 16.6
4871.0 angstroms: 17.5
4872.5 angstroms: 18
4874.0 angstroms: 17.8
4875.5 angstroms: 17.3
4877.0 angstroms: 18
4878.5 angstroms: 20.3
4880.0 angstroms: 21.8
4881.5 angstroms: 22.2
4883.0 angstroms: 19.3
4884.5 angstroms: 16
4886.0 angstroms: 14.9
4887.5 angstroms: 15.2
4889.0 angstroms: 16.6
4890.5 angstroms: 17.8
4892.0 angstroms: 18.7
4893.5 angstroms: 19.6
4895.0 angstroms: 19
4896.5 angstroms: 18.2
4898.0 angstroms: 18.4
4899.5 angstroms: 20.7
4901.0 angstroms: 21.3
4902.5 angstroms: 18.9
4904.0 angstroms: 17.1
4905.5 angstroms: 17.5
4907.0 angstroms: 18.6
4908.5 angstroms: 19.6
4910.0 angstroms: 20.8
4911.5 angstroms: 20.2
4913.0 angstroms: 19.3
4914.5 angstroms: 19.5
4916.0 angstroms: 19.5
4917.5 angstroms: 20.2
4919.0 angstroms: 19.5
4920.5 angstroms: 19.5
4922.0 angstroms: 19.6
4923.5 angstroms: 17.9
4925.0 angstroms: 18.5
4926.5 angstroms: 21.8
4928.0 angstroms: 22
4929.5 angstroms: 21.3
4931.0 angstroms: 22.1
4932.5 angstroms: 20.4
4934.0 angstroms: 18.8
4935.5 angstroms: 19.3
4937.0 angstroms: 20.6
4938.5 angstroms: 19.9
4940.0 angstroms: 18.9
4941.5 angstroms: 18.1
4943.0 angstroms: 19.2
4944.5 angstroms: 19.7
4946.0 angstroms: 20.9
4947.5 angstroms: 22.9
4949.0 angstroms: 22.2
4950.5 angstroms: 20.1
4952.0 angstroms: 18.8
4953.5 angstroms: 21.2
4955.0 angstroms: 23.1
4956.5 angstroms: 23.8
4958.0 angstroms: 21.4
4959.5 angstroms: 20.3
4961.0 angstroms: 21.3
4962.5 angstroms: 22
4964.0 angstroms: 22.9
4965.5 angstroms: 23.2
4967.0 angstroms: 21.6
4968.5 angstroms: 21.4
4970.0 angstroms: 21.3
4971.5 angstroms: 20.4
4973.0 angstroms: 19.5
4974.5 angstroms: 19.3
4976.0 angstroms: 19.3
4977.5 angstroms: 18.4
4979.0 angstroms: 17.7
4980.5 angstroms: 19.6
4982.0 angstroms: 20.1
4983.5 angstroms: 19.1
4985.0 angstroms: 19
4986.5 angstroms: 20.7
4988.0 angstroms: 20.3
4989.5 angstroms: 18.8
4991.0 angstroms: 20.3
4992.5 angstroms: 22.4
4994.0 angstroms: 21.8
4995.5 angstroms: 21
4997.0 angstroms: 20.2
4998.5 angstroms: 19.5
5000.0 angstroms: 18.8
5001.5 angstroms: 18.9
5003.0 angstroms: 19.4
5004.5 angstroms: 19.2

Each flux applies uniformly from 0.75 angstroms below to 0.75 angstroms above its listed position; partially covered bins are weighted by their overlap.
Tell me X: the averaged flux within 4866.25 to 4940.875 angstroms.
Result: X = 19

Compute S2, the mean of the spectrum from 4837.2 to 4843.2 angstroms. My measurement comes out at 16.8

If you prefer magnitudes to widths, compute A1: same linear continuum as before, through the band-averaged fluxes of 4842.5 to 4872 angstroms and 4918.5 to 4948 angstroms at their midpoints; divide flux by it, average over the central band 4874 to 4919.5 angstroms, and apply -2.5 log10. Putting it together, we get 0.03 mag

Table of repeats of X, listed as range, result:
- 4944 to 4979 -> 21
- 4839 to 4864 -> 18.8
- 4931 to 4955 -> 20.2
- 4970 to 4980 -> 19.3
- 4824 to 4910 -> 18.6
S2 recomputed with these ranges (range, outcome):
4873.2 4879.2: 18.3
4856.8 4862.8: 20.2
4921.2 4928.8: 20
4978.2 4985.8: 19.1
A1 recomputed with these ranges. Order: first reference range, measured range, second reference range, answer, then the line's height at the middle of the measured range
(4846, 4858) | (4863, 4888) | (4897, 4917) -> 0.084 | 19.3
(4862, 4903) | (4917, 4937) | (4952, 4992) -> -0.036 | 19.4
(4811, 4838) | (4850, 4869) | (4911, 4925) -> 0.039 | 19.8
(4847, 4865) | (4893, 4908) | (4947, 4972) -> 0.082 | 20.4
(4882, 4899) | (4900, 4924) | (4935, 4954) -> -0.038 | 18.7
